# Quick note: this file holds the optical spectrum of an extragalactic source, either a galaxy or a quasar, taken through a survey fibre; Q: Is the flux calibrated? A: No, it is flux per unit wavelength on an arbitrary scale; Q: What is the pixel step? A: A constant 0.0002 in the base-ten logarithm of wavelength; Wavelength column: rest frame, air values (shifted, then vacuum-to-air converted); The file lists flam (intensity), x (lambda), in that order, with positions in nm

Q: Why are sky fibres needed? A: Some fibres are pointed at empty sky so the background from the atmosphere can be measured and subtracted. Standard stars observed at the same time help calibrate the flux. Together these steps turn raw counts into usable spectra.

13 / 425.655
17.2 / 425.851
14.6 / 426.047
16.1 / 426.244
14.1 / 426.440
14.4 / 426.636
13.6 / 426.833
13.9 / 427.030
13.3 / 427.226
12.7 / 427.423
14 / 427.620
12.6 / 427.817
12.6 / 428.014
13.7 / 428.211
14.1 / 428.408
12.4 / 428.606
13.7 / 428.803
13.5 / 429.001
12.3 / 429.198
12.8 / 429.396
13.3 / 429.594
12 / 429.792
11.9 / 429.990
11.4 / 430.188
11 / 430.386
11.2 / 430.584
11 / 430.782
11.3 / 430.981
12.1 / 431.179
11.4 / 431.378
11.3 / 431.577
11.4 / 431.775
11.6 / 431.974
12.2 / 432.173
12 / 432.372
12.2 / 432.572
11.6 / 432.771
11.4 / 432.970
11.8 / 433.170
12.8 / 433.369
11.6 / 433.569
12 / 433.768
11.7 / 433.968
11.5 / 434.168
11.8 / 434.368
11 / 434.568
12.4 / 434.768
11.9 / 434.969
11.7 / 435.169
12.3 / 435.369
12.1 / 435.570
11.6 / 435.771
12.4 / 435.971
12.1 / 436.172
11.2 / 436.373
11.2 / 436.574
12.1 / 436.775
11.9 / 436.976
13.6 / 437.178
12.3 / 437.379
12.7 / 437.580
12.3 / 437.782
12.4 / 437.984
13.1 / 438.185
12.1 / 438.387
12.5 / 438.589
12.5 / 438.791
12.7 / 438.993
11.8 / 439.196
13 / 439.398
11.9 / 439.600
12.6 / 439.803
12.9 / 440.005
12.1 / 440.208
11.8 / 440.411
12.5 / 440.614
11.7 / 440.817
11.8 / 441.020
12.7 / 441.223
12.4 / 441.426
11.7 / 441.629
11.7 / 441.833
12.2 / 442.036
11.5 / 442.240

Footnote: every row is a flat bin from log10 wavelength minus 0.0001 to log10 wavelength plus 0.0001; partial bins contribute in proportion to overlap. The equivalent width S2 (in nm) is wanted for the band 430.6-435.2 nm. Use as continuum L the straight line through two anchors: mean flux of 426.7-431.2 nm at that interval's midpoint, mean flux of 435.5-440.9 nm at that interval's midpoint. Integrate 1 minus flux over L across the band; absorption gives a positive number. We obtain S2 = 0.28 nm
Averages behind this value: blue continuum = 12.6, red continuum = 12.3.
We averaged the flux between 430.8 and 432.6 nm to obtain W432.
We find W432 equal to 11.7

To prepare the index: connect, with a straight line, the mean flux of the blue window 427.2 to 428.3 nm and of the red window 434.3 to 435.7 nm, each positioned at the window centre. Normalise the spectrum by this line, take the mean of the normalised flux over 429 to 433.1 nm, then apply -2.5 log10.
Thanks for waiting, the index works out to 0.07 mag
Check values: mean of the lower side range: 13.1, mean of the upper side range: 11.9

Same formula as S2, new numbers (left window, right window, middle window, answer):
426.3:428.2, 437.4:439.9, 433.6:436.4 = 0.21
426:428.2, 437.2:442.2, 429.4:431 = 0.20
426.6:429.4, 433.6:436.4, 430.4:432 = 0.16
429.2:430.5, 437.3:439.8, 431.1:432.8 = 0.06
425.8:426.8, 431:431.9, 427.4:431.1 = 0.16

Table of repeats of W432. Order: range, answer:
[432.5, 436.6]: 11.8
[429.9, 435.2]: 11.7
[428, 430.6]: 12.6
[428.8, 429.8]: 12.9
